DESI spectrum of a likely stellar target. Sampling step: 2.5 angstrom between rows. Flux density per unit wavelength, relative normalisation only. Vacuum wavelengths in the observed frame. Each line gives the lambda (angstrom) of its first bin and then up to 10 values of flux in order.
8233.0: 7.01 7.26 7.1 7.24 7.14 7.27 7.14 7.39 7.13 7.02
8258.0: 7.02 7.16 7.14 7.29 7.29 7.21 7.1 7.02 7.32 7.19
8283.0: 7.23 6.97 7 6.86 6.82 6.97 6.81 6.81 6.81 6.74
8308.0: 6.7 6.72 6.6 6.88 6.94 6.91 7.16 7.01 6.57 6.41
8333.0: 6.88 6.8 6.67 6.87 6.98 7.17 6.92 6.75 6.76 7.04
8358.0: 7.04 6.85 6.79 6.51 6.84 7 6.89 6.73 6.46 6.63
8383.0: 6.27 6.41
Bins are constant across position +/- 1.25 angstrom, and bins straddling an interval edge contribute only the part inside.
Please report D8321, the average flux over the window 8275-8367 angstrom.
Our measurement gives 6.88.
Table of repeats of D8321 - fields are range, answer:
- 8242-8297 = 7.12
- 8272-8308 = 6.96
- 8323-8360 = 6.86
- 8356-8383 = 6.76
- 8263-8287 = 7.18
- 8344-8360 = 6.94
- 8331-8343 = 6.8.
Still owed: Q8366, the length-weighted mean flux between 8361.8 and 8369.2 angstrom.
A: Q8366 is 6.71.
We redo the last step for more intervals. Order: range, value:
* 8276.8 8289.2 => 7.14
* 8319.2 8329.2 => 6.91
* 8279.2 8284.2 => 7.21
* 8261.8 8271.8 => 7.23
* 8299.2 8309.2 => 6.77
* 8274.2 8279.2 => 7.17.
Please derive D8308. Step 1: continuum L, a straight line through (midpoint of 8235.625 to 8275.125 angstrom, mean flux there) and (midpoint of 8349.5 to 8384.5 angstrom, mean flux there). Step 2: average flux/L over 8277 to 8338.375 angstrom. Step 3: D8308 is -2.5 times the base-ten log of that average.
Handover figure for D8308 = 0.02 mag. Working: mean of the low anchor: 7.17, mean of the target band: 6.87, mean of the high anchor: 6.75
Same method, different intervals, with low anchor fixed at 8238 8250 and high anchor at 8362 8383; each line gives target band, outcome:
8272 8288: -0.01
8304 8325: 0.01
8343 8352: -0.02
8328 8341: 0.02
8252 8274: 0.00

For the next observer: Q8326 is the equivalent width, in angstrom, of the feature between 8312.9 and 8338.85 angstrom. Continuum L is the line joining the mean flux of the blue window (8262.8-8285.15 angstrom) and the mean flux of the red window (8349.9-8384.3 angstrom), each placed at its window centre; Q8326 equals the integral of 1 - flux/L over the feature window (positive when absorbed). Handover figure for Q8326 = 0.5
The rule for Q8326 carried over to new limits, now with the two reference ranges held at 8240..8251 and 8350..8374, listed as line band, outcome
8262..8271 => -0.1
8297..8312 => 0.6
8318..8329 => 0.1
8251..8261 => 0.1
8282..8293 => 0.2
